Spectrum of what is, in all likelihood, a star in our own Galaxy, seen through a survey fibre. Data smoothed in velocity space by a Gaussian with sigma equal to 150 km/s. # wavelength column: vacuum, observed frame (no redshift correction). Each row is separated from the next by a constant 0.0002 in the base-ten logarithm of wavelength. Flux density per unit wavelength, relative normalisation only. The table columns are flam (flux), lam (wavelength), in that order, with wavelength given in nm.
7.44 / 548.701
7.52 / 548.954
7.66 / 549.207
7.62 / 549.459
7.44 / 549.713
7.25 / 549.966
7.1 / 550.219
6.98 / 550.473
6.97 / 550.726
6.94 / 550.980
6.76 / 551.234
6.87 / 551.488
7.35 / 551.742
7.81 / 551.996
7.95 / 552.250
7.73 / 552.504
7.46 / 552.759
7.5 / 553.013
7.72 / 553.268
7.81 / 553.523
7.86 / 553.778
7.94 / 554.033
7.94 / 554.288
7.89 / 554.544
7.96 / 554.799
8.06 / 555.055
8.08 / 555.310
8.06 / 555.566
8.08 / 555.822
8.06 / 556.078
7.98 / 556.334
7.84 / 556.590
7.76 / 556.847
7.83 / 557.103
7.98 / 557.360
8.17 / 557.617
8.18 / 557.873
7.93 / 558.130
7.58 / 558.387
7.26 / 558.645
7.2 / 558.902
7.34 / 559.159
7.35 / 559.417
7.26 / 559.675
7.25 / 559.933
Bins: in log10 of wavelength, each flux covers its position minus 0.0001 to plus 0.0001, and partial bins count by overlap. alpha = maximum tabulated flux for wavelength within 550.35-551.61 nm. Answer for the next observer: 6.98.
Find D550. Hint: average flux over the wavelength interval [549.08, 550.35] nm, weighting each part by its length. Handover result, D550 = 7.41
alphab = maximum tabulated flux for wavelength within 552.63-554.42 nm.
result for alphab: 7.94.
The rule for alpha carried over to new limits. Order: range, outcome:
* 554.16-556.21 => 8.08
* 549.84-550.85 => 7.25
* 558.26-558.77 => 7.58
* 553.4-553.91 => 7.86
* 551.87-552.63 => 7.95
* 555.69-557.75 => 8.17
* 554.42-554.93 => 7.96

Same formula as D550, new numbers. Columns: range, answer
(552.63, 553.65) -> 7.62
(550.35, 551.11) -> 6.96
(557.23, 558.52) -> 7.96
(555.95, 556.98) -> 7.91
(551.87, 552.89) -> 7.74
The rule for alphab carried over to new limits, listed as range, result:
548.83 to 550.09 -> 7.66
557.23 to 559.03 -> 8.18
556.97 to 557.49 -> 7.98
